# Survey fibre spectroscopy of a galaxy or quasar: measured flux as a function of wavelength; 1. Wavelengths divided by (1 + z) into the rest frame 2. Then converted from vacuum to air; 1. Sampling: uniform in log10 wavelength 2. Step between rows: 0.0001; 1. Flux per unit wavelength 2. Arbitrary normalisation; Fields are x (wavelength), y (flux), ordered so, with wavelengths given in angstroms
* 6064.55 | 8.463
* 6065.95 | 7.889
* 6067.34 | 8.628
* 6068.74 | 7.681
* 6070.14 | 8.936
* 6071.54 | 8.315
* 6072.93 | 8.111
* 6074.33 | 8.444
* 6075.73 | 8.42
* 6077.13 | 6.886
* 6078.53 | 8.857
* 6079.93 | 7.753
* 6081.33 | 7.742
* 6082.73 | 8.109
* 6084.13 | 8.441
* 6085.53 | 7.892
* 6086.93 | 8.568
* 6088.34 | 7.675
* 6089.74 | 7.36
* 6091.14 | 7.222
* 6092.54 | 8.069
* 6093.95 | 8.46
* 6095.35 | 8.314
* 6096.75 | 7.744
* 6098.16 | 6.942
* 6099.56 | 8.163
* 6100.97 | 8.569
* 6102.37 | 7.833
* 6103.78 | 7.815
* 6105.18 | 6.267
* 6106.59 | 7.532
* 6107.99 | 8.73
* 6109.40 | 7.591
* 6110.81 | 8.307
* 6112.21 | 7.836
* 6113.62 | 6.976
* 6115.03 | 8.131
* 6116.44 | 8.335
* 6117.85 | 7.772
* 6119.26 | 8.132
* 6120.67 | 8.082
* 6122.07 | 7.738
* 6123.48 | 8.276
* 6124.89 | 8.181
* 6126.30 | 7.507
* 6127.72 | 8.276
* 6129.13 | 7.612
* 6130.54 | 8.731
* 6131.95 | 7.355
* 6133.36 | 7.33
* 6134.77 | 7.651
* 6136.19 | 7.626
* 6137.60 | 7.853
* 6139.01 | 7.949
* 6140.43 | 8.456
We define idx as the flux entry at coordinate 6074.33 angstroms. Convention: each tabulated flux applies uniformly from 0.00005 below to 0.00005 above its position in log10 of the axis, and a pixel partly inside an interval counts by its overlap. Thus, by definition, 8.444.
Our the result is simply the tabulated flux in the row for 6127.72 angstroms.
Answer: 8.276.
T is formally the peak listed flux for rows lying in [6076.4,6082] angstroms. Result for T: 8.857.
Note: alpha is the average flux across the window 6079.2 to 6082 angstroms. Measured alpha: 7.76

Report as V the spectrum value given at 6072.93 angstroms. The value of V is 8.111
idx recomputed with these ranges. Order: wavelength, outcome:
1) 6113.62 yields 6.976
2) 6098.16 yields 6.942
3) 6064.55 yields 8.463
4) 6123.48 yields 8.276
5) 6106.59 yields 7.532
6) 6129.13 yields 7.612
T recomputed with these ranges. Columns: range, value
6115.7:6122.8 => 8.335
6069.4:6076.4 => 8.936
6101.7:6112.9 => 8.73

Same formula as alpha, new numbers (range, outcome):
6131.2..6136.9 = 7.5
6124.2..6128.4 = 7.97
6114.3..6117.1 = 8.21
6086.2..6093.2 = 7.78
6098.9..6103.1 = 8.18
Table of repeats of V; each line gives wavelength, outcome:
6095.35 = 8.314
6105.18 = 6.267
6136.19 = 7.626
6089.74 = 7.36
